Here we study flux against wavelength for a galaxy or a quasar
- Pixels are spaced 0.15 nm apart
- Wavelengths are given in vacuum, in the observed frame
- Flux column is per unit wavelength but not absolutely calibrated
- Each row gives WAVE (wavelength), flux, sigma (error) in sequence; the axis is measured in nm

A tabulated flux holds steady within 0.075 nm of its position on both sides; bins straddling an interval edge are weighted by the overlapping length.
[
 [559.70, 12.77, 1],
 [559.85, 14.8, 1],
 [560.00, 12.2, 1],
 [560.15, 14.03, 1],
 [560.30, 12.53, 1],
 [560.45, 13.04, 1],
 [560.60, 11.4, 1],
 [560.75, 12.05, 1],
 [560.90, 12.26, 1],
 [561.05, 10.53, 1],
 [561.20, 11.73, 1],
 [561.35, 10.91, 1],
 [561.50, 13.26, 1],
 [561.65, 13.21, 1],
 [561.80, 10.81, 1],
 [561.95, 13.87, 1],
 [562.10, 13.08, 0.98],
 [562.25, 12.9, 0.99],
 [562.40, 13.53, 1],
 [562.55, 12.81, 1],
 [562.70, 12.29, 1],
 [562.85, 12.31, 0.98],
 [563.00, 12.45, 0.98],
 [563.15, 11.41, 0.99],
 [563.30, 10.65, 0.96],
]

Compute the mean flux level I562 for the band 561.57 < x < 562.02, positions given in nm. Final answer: 12.6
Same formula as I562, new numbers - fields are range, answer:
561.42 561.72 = 13.2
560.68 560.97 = 12.2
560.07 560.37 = 13.3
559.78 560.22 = 13.7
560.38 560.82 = 12.2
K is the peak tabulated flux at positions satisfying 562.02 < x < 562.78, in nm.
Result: 13.53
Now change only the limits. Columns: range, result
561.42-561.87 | 13.26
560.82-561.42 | 12.26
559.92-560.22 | 14.03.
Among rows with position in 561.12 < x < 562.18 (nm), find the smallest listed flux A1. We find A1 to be 10.81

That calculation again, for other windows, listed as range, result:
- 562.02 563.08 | 12.29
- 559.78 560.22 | 12.2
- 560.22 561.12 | 10.53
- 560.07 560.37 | 12.53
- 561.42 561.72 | 13.21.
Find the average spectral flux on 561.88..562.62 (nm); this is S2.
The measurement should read 13.2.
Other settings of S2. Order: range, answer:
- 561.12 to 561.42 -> 11.3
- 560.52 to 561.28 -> 11.6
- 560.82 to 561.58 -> 11.7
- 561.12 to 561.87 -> 12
